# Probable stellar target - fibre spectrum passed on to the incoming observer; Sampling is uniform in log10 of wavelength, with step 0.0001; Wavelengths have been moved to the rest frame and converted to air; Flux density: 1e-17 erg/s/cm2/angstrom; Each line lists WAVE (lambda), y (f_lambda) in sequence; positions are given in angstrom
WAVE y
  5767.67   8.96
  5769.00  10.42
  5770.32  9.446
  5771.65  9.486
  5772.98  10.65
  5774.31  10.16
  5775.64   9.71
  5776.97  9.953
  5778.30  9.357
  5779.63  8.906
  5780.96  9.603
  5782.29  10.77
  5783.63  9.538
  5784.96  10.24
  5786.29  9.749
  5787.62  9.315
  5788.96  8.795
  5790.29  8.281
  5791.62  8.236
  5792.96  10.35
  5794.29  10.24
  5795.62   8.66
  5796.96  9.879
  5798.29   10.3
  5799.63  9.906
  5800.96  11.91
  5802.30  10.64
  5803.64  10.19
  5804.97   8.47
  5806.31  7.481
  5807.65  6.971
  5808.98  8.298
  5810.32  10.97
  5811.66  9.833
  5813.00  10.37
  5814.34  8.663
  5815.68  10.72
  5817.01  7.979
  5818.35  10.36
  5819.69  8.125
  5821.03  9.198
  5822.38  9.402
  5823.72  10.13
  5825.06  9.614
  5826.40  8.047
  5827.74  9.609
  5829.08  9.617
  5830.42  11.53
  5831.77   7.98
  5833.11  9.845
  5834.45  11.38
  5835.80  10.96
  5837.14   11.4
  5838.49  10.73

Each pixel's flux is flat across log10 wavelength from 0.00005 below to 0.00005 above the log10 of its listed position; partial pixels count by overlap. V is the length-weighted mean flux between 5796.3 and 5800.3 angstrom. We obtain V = 10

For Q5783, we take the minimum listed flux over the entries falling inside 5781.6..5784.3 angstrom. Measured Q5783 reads 9.538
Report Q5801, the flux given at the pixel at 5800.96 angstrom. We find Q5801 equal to 11.91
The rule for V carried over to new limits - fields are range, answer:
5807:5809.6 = 7.65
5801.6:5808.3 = 8.76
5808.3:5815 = 9.62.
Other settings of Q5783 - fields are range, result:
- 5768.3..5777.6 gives 9.446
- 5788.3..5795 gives 8.236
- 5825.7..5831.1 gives 8.047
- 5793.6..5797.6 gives 8.66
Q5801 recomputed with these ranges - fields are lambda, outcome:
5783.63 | 9.538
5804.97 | 8.47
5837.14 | 11.4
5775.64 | 9.71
